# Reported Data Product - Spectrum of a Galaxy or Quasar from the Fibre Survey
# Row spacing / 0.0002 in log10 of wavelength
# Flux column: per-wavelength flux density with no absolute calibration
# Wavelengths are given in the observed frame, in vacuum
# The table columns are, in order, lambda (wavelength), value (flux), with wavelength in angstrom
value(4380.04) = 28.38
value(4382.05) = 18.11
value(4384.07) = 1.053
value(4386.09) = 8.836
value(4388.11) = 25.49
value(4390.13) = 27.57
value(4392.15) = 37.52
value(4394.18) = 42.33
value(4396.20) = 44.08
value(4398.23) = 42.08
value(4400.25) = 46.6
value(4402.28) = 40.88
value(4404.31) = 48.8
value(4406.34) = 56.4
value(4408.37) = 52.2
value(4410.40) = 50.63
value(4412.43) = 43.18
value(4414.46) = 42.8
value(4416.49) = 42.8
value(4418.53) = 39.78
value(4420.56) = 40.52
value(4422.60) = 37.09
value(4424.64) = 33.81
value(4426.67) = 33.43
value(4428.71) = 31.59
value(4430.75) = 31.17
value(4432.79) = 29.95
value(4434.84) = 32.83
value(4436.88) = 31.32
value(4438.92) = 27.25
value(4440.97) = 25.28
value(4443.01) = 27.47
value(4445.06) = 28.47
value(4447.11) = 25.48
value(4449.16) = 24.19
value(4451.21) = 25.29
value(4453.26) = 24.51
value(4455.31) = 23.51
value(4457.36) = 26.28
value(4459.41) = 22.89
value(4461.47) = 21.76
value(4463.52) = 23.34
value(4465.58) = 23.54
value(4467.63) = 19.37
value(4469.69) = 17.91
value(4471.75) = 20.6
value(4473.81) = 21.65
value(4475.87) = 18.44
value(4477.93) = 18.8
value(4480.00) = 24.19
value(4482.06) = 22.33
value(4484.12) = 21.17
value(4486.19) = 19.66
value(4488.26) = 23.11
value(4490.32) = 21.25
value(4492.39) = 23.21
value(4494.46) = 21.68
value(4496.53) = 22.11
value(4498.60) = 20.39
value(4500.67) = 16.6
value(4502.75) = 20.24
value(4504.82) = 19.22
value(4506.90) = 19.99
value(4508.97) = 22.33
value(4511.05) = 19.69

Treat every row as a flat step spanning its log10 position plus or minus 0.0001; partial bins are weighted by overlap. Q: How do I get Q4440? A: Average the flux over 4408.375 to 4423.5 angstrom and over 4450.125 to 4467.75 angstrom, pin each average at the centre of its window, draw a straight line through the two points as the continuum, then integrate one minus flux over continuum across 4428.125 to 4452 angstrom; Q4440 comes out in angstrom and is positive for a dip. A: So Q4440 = 2.82 angstrom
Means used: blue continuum 43.1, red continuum 23.6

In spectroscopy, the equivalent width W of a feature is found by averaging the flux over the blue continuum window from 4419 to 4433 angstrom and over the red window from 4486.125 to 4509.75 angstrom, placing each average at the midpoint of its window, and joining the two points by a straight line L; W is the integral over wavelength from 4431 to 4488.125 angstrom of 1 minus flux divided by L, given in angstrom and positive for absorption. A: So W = 8.3 angstrom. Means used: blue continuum 34.4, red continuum 20.8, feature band 24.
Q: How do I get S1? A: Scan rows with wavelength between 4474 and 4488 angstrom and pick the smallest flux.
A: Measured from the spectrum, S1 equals 18.44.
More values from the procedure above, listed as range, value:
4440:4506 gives 16.6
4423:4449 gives 25.28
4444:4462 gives 21.76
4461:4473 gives 17.91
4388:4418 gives 25.49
